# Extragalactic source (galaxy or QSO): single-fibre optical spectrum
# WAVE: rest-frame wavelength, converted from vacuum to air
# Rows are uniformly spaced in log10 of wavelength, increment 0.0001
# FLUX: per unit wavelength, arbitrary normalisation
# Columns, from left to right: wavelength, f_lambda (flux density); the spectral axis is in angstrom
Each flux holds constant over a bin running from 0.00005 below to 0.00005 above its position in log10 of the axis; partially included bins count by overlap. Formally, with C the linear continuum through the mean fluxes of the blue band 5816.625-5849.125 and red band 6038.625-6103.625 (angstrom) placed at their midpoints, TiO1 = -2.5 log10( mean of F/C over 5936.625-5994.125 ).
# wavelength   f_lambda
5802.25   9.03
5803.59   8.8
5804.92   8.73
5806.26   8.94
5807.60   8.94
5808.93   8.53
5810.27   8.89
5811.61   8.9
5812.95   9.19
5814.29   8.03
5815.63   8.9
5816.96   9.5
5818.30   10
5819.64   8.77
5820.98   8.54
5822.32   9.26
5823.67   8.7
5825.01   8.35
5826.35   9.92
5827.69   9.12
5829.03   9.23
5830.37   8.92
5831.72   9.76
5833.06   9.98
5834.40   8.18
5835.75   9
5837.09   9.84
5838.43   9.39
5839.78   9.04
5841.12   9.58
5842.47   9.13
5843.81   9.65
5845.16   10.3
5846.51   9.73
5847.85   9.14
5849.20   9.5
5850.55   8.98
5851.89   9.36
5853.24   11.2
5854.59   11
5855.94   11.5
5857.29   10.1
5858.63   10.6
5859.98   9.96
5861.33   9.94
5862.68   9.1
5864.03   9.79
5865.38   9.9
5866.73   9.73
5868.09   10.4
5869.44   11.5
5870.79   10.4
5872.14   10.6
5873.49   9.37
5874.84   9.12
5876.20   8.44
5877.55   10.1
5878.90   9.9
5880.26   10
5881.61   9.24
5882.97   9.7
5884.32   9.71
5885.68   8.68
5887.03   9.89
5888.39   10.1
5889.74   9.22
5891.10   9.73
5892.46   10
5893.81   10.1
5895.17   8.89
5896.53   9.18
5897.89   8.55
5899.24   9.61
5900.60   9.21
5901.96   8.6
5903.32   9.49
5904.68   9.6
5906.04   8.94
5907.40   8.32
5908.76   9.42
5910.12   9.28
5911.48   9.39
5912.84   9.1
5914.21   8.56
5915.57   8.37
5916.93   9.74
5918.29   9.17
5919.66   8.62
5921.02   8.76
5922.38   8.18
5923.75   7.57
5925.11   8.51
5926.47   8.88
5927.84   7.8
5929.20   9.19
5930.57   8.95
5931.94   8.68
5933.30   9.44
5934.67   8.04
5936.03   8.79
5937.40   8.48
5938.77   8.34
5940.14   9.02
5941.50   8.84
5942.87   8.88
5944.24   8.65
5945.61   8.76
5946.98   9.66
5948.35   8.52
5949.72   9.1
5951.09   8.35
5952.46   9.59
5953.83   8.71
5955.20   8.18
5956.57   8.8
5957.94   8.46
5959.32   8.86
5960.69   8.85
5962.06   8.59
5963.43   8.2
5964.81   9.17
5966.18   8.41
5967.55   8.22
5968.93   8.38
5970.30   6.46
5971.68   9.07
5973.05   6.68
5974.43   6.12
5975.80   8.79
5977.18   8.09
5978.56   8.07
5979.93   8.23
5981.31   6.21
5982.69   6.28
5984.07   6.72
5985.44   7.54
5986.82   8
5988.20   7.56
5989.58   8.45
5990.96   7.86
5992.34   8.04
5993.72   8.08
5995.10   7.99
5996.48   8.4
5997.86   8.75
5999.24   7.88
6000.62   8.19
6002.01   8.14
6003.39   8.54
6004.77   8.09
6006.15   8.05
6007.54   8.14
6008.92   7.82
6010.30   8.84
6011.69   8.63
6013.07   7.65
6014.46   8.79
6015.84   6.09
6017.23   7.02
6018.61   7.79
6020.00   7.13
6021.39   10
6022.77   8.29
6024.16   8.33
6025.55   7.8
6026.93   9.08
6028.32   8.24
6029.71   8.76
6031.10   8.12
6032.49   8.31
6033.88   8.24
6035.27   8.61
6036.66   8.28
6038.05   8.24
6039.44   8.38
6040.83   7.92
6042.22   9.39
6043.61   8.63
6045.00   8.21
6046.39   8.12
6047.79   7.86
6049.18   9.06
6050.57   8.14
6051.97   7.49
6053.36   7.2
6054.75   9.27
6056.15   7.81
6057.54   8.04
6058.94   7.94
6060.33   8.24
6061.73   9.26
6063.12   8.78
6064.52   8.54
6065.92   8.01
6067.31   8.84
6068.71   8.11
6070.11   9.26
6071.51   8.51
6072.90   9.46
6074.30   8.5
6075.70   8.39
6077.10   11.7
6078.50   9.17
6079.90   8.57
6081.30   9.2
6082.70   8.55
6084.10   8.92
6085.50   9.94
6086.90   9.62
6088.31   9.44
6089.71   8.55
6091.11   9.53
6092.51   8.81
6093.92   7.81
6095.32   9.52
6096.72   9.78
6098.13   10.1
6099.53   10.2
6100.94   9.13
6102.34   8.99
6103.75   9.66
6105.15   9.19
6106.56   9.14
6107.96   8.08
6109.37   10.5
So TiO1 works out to 0.10 mag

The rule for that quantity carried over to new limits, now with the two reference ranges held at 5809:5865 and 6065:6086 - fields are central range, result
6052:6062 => 0.11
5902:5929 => 0.06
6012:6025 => 0.15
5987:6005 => 0.13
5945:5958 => 0.05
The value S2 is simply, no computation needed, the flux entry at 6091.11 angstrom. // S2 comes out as 9.53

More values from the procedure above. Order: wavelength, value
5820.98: 8.54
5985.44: 7.54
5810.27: 8.89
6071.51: 8.51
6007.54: 8.14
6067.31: 8.84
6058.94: 7.94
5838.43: 9.39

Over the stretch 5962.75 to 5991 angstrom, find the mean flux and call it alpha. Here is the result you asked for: 7.73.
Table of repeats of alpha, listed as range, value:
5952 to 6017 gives 8.04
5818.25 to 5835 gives 9.1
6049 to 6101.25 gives 8.88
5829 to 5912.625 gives 9.62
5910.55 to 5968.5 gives 8.72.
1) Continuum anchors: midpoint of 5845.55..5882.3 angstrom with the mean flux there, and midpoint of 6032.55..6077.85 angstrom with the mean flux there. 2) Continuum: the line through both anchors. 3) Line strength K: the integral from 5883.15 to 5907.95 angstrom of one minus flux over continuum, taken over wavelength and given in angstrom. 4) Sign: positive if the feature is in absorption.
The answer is 1.0 angstrom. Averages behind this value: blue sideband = 9.95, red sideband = 8.51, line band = 9.34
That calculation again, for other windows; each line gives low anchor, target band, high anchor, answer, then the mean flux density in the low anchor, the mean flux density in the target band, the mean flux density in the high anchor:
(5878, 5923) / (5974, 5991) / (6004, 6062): 2.1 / 9.26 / 7.54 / 8.21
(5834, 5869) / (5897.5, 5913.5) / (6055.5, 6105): 0.8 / 9.79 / 9.14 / 9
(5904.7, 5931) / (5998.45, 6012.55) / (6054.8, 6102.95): 1.1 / 8.79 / 8.23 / 8.98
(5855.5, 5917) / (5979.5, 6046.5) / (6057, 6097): 7.8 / 9.58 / 8.08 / 8.93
